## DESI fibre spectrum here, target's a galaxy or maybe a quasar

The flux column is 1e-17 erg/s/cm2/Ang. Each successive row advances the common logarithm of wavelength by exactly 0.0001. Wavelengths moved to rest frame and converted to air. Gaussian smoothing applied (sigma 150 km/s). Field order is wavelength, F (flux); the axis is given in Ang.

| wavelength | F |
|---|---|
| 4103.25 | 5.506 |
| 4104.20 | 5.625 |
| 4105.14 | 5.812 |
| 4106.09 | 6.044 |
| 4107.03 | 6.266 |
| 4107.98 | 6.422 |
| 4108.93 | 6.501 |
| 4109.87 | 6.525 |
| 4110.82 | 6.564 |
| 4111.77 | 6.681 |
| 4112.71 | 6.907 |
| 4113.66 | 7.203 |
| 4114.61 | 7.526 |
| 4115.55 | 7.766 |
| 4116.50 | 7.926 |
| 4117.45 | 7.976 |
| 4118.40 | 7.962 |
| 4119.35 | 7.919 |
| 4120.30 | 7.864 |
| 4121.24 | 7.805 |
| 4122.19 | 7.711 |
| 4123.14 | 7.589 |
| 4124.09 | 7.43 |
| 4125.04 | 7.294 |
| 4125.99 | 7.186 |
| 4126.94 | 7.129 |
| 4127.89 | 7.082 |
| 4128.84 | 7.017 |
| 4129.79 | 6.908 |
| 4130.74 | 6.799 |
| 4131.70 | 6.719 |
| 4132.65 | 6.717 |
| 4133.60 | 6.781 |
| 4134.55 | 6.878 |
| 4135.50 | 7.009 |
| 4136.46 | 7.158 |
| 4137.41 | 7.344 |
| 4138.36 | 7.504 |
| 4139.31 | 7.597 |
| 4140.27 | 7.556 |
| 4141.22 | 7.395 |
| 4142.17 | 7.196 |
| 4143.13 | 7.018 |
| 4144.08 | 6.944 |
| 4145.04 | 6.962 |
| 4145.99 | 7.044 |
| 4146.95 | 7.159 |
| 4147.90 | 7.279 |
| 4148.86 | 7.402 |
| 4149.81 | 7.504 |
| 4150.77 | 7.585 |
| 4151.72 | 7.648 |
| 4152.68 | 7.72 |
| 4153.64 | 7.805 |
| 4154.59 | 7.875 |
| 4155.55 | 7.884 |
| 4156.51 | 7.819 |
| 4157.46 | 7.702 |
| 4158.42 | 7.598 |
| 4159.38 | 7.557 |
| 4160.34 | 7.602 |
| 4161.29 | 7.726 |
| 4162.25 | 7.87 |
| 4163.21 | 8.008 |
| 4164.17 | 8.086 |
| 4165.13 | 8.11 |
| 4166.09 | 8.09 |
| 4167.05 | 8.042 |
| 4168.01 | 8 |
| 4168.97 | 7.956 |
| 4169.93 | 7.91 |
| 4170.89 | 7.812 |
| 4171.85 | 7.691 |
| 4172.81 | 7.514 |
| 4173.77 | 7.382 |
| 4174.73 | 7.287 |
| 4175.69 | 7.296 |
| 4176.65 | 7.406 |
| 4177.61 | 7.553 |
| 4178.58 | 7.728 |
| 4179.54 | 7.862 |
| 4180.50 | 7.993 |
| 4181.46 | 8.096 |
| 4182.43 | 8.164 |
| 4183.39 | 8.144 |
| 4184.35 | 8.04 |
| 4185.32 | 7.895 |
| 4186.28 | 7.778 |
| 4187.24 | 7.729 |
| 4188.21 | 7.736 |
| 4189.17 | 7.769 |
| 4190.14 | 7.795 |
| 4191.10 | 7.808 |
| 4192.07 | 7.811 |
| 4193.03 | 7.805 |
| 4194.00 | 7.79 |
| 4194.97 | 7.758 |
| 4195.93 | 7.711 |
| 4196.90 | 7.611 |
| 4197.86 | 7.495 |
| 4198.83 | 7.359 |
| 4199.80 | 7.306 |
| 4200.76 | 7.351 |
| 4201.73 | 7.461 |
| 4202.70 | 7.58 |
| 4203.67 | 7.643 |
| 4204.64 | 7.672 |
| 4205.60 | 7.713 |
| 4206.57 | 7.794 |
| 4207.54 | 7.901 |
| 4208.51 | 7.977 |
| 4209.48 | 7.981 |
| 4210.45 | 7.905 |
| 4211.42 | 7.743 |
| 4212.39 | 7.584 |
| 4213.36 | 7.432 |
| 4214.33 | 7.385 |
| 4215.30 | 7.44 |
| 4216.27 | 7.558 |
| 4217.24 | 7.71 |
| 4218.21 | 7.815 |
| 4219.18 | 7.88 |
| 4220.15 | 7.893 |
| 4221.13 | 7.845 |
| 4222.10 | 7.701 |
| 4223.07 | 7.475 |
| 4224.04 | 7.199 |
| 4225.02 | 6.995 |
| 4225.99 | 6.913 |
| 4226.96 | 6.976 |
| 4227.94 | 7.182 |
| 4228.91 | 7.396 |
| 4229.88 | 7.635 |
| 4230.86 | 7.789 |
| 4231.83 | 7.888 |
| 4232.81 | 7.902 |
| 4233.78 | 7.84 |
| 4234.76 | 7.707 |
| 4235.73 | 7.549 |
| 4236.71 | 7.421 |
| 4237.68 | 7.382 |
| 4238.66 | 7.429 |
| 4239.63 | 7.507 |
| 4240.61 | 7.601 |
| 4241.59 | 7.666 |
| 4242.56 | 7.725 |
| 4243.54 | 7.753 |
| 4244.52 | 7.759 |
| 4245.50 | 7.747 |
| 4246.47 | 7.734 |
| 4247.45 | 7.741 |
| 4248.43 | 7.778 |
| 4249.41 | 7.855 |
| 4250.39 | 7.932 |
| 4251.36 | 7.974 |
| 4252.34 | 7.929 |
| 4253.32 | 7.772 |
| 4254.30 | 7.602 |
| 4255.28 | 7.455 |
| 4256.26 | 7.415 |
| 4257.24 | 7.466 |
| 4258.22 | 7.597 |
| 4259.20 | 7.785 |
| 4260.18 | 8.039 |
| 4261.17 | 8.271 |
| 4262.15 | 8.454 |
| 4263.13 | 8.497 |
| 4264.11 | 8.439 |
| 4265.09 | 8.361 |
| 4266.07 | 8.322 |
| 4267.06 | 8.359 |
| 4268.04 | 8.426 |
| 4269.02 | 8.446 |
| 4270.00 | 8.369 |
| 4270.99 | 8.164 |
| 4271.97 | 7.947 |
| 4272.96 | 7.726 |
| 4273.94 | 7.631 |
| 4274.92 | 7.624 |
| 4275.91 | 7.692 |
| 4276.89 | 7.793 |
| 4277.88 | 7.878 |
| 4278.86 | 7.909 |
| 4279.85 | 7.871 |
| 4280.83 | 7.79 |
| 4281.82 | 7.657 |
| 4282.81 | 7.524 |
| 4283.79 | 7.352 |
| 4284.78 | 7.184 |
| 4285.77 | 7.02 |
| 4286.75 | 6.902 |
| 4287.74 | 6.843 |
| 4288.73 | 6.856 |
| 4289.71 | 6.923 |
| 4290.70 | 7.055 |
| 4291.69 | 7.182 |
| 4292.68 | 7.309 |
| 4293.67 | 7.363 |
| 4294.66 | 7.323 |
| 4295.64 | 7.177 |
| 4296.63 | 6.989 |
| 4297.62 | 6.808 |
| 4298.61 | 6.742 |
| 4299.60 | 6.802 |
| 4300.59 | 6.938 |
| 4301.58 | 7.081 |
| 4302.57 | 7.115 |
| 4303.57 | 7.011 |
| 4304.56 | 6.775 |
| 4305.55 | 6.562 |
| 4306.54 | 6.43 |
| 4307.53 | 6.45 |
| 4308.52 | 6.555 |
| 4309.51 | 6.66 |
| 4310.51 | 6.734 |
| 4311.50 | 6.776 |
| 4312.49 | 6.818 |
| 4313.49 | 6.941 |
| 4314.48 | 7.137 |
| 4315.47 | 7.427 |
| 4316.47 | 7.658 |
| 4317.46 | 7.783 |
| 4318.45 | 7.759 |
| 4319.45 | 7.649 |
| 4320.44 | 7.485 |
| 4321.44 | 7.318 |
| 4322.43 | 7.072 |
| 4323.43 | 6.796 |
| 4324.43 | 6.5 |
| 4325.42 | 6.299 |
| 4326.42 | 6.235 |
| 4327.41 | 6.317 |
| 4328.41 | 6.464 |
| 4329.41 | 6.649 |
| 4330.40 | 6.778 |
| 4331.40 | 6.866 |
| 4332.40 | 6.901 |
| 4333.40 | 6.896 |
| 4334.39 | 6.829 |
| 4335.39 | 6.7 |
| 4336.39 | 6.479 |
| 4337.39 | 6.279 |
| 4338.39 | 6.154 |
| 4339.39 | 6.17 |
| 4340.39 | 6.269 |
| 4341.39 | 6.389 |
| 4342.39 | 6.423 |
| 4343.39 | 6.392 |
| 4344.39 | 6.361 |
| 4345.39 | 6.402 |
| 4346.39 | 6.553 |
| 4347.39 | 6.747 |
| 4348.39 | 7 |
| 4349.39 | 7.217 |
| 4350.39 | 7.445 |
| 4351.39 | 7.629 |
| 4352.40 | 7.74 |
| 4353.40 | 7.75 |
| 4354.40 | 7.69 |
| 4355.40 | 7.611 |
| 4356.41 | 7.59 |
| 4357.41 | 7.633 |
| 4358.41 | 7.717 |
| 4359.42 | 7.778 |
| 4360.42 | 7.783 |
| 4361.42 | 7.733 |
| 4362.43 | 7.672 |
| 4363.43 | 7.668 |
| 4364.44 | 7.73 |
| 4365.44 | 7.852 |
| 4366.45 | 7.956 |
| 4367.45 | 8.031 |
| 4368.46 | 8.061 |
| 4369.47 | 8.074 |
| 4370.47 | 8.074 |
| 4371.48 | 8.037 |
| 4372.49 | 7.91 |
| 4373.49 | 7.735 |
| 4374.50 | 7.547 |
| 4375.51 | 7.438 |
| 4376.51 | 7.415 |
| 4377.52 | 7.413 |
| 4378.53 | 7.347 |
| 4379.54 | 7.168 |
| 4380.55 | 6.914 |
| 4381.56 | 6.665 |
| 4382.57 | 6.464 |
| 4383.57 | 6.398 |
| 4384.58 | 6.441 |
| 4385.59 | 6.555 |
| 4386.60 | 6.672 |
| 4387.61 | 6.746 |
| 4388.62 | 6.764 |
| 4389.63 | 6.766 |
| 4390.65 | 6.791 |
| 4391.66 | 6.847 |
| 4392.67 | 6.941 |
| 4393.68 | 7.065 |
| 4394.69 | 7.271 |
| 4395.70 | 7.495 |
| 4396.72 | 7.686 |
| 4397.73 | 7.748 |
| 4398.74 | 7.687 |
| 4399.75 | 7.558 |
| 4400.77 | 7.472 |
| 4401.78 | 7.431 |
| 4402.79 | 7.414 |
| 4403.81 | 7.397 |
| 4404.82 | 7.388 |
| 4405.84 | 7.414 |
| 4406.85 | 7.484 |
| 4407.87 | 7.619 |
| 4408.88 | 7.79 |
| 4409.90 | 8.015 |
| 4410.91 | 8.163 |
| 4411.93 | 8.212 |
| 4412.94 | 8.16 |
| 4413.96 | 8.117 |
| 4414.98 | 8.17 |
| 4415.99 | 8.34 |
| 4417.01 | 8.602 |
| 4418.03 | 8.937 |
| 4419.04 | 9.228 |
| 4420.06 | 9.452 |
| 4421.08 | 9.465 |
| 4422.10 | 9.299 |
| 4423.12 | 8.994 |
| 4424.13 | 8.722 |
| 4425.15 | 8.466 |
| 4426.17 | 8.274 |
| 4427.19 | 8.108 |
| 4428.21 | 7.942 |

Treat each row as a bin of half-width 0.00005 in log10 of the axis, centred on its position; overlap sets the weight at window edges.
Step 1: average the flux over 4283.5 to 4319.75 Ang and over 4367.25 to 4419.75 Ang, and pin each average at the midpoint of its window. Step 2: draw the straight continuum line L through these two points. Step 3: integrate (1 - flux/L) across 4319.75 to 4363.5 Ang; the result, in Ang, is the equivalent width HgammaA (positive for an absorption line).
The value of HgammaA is 1.7 Ang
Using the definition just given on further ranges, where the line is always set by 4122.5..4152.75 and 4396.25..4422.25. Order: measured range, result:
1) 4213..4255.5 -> -0.6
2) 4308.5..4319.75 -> 0.9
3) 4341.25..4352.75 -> 1.5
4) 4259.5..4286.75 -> -1.1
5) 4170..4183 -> -0.6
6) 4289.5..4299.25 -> 0.8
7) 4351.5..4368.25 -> 0.3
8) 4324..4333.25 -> 1.5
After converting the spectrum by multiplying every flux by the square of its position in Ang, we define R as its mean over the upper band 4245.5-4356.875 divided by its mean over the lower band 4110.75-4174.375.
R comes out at 1.0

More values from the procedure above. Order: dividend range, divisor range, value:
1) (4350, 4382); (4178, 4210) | 1.07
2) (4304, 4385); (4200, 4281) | 0.96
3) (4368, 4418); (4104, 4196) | 1.12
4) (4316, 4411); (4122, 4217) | 1.04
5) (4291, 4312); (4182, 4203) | 0.94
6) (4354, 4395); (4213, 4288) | 1.01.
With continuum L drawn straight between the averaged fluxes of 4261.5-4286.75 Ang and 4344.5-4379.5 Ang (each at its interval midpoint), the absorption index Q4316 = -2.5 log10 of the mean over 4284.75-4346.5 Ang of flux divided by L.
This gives 0.137 mag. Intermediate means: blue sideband 7.92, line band 6.83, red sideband 7.57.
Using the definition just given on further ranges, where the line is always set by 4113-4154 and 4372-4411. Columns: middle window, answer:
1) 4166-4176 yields -0.06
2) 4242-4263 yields -0.07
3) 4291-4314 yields 0.06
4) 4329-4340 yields 0.10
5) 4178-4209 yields -0.06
